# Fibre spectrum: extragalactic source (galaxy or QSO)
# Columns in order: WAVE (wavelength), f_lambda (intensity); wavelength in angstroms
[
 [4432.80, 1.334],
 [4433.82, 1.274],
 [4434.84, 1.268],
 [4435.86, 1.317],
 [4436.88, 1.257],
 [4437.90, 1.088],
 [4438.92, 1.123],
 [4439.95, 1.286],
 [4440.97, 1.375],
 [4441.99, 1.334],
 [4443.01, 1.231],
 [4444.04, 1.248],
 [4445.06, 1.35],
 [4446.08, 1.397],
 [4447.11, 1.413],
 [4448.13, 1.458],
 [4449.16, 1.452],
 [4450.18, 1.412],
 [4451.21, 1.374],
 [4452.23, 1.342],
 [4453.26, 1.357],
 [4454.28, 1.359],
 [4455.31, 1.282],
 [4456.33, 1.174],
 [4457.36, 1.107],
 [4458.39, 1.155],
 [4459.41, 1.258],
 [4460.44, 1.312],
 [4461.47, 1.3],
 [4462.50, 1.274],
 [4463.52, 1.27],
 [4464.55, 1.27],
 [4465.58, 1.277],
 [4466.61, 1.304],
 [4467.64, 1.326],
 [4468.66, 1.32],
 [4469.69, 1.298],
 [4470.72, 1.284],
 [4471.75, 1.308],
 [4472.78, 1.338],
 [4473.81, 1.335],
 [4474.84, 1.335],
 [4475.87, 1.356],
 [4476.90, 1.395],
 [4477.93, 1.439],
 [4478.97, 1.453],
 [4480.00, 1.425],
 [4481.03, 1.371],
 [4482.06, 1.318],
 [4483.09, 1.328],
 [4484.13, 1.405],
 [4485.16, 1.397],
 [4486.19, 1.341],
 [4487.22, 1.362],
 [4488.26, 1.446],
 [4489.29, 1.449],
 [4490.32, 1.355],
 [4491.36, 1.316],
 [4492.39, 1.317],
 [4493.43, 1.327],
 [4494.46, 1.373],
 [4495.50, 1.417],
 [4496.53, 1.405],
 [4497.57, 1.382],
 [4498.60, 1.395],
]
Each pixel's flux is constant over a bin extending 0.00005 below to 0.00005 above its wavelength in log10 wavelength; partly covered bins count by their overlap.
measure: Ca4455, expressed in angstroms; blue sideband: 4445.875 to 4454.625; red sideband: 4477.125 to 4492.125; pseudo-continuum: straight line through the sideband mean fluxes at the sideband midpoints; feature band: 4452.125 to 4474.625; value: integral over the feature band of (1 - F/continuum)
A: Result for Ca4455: 1.7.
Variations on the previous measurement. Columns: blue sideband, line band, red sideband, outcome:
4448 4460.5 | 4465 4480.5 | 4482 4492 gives -0.01 angstroms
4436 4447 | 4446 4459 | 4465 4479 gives -0.30 angstroms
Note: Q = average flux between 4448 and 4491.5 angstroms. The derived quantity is 1.33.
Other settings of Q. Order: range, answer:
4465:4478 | 1.33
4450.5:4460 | 1.27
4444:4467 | 1.31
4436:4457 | 1.31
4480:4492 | 1.37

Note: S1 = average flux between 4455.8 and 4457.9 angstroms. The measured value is 1.14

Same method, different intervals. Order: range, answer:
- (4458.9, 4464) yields 1.28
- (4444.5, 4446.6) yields 1.37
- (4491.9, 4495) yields 1.34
